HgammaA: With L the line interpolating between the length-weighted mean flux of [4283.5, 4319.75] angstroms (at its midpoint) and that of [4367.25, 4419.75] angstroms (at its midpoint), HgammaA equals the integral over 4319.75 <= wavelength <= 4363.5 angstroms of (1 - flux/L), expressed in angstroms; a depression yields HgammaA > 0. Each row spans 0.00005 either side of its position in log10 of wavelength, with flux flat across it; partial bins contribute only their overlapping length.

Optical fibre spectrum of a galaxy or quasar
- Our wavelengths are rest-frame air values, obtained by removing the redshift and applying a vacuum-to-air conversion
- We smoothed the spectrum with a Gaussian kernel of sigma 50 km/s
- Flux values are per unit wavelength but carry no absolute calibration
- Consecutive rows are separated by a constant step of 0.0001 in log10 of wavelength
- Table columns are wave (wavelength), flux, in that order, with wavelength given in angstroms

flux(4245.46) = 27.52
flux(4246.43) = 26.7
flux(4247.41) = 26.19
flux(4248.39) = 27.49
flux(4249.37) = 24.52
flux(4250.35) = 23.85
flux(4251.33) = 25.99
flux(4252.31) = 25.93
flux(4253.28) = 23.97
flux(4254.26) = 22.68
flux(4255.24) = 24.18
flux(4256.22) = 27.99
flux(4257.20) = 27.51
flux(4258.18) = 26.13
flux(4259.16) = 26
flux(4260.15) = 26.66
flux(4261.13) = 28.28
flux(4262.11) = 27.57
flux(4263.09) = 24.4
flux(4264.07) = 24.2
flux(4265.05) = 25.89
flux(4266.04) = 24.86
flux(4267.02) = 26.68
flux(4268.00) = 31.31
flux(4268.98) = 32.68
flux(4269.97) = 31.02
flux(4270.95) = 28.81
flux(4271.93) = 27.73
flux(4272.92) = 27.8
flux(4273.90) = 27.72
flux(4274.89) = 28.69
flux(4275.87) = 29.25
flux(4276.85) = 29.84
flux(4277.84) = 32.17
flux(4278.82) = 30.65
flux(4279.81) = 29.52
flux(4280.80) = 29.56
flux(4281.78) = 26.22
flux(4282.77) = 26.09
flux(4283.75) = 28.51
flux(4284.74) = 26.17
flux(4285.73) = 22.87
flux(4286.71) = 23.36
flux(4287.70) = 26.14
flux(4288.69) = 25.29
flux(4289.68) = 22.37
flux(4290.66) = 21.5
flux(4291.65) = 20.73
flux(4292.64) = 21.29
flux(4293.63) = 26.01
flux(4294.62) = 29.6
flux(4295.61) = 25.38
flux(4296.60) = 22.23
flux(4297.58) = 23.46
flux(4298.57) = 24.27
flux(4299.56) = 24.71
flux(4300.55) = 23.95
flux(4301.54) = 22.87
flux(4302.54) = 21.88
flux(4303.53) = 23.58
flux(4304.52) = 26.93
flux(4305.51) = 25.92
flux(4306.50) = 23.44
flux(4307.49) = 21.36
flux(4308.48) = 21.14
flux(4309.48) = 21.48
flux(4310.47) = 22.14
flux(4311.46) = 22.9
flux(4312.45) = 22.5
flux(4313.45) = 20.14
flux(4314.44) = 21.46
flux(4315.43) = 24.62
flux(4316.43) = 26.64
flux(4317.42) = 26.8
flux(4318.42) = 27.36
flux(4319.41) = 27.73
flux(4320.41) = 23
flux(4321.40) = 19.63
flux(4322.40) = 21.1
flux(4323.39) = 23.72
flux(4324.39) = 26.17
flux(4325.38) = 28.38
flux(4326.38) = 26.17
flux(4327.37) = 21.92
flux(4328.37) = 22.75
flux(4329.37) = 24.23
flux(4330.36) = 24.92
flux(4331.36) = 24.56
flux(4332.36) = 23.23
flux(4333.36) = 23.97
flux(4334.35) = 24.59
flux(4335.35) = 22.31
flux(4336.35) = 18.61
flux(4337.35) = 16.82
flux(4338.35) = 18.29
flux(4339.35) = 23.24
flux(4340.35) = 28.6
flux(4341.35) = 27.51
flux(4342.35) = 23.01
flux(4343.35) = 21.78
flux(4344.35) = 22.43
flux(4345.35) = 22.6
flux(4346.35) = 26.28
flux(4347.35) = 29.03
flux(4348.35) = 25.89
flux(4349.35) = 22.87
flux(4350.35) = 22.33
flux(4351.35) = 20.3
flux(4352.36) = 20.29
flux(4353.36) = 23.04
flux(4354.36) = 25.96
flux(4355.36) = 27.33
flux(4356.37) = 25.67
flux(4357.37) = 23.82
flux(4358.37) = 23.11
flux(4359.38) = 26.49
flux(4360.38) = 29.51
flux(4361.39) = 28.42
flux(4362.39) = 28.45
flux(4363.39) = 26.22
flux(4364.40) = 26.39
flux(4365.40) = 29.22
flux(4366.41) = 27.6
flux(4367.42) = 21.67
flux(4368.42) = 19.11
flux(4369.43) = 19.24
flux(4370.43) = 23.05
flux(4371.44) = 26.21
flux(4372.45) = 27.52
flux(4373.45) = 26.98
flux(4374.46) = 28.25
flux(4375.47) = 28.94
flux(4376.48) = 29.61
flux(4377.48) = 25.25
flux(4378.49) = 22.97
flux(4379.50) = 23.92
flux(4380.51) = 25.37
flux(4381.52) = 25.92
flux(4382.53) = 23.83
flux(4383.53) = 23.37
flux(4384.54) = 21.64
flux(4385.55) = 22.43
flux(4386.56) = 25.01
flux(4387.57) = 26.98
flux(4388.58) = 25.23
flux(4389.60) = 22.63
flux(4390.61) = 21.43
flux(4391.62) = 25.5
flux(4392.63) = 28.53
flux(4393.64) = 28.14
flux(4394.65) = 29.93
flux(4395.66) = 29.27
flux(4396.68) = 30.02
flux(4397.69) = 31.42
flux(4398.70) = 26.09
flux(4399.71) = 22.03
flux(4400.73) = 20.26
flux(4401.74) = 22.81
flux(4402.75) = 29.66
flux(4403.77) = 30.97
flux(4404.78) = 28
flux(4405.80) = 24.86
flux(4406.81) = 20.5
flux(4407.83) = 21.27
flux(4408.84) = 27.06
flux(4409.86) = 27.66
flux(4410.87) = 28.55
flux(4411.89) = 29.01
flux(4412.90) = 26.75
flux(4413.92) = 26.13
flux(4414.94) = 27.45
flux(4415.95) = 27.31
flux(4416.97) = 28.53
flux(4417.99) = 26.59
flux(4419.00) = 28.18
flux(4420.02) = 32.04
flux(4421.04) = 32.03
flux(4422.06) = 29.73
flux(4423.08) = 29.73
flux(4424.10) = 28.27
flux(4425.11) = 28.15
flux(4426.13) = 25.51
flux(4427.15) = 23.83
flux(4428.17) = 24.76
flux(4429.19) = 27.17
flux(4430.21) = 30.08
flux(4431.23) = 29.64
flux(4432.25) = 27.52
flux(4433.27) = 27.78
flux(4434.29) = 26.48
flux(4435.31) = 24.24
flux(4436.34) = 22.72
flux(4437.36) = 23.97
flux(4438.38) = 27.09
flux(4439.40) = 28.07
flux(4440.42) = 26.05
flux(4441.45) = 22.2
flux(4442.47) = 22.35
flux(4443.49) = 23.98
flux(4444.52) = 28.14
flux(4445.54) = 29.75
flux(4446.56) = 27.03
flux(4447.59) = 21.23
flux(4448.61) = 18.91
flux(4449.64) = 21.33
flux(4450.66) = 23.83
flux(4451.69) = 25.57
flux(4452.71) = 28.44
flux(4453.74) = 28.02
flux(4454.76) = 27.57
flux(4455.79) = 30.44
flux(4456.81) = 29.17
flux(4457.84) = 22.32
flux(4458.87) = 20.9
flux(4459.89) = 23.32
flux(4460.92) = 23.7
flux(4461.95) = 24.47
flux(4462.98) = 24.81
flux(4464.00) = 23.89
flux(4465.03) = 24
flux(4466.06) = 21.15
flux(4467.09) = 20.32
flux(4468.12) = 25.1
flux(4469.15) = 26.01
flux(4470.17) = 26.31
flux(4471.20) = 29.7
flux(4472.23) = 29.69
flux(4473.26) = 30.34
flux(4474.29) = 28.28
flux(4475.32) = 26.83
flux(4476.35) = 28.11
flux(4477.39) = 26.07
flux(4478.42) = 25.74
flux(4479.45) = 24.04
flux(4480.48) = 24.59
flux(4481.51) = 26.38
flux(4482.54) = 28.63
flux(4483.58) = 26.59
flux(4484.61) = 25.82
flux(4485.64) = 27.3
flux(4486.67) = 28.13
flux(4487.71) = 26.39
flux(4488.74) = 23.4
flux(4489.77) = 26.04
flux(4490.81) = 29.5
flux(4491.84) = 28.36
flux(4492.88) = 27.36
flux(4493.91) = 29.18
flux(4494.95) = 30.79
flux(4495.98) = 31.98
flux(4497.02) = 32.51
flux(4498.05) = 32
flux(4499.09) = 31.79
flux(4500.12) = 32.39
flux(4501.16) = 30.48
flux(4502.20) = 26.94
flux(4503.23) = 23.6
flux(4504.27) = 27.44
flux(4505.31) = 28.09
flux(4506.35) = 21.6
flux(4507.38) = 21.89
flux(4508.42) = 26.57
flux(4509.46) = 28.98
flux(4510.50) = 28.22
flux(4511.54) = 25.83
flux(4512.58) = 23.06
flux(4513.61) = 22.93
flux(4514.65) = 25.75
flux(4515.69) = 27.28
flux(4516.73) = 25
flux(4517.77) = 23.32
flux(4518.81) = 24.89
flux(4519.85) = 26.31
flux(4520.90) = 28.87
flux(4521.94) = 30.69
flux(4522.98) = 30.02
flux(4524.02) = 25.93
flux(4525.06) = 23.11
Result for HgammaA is 1.3 angstroms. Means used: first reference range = 24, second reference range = 25.8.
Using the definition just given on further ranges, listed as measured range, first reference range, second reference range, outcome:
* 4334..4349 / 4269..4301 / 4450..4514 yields 1.8 angstroms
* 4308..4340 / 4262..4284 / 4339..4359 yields 3.0 angstroms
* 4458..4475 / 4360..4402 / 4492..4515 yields 1.3 angstroms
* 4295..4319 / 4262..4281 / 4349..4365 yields 3.0 angstroms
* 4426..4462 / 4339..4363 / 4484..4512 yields 1.7 angstroms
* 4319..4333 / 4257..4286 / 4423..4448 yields 1.7 angstroms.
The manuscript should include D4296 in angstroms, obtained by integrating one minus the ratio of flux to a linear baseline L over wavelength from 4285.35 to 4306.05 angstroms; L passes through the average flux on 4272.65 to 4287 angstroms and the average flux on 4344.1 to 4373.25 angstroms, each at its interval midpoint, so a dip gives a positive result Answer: 2.52 angstroms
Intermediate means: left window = 28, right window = 24.9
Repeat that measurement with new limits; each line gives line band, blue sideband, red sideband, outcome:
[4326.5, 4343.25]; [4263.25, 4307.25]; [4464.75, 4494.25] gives 2.0 angstroms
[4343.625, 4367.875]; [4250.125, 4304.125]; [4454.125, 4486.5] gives 0.8 angstroms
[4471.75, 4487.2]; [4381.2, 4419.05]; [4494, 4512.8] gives 0.3 angstroms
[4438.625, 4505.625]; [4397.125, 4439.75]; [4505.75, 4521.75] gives -1.1 angstroms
